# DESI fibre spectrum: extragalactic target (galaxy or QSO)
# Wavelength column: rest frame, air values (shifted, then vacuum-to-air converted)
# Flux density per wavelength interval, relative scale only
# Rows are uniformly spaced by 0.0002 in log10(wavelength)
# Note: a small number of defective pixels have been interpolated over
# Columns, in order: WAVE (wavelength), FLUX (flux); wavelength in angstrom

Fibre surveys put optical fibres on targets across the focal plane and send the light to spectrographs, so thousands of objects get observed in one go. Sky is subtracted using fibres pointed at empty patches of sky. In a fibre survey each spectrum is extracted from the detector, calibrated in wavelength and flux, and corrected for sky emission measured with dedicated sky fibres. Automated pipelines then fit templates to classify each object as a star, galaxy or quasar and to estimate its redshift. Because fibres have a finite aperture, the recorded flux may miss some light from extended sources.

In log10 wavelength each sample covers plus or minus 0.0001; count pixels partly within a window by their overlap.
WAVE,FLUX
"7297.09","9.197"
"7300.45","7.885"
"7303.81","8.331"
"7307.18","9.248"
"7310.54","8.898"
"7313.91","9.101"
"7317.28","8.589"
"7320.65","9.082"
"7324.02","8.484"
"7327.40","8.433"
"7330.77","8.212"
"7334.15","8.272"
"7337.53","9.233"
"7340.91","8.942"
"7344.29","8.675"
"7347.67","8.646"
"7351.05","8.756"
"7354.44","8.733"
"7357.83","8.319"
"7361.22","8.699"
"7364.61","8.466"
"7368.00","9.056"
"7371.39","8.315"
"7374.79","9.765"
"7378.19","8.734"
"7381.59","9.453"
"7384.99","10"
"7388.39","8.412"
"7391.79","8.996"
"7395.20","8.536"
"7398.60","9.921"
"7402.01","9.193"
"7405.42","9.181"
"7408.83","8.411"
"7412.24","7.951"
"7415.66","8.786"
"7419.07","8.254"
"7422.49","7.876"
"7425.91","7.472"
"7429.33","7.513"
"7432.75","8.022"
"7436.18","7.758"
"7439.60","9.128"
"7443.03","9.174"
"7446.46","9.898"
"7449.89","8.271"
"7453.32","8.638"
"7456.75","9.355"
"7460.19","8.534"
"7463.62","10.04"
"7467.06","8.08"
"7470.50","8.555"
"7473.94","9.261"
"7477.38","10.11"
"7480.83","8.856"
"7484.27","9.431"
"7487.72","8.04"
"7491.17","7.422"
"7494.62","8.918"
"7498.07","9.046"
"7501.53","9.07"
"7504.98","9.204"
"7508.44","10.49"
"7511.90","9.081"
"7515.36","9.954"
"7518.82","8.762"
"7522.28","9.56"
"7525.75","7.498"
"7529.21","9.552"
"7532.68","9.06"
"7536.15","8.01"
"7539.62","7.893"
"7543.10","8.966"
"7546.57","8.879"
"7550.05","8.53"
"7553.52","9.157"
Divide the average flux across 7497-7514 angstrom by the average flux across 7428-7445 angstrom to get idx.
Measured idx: 1.1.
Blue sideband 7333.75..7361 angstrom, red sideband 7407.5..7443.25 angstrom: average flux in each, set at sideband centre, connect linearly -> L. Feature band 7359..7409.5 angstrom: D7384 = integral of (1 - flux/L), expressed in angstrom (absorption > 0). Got -3.33 angstrom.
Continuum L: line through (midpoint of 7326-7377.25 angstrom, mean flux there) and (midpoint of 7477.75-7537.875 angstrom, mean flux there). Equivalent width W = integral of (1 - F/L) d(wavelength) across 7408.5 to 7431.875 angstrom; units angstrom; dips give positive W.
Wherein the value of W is 2.1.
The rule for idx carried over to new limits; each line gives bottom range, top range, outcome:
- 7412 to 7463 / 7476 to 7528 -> 1.06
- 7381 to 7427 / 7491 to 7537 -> 1.03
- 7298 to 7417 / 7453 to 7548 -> 1.02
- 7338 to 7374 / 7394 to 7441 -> 0.97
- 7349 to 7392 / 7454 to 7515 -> 1.02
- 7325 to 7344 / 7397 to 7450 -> 0.99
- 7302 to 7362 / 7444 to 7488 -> 1.04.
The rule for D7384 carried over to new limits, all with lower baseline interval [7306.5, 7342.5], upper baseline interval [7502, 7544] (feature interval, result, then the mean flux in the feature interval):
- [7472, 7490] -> -0.3 angstrom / 9.08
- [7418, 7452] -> 2.1 angstrom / 8.34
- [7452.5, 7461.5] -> 0.0 angstrom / 8.87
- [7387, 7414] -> 0.1 angstrom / 8.83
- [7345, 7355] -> 0.1 angstrom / 8.71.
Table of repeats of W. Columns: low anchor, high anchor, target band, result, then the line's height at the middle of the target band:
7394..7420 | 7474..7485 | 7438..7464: 0.3 angstrom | 9.19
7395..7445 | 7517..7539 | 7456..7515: -2.9 angstrom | 8.62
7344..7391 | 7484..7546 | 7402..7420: 0.6 angstrom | 8.87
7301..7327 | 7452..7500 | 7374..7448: 0.8 angstrom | 8.83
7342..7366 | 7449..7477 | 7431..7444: 0.5 angstrom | 8.85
